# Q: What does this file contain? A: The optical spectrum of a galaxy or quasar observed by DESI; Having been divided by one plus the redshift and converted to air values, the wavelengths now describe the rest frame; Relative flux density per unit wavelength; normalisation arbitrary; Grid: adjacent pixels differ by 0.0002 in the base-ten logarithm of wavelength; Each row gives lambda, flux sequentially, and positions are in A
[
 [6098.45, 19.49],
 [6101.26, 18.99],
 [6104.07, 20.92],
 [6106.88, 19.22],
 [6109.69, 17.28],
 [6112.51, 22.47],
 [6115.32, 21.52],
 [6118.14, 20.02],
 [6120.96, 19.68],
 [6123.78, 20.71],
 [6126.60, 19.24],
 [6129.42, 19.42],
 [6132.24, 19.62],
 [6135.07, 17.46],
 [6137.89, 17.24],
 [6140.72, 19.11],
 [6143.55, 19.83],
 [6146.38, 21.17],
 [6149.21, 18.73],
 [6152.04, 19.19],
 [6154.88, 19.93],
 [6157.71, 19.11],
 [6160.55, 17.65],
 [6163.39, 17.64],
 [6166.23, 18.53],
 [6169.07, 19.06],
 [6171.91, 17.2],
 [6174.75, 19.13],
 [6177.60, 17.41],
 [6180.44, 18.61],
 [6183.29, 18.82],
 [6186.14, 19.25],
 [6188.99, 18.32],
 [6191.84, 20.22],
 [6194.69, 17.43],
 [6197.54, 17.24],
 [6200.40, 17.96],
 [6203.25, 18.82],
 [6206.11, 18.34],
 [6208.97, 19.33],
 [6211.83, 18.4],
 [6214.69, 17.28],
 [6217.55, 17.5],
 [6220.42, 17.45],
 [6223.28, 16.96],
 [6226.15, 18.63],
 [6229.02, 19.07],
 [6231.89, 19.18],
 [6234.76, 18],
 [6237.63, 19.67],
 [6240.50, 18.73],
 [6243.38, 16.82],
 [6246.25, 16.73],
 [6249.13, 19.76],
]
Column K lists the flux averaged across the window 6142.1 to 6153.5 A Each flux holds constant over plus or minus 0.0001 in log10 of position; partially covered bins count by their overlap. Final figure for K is 19.7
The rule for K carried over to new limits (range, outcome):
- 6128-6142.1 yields 18.6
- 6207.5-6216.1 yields 18.3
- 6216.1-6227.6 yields 17.6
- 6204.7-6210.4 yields 18.8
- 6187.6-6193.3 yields 19.3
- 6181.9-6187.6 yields 19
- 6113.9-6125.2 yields 20.5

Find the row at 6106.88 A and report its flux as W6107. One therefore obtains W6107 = 19.22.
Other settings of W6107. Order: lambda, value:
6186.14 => 19.25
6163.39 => 17.64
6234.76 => 18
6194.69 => 17.43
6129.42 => 19.42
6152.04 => 19.19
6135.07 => 17.46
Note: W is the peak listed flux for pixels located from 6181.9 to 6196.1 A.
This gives 20.22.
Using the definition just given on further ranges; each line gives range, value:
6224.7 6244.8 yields 19.67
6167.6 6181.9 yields 19.13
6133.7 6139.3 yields 17.46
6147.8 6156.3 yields 19.93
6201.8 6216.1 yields 19.33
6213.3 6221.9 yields 17.5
